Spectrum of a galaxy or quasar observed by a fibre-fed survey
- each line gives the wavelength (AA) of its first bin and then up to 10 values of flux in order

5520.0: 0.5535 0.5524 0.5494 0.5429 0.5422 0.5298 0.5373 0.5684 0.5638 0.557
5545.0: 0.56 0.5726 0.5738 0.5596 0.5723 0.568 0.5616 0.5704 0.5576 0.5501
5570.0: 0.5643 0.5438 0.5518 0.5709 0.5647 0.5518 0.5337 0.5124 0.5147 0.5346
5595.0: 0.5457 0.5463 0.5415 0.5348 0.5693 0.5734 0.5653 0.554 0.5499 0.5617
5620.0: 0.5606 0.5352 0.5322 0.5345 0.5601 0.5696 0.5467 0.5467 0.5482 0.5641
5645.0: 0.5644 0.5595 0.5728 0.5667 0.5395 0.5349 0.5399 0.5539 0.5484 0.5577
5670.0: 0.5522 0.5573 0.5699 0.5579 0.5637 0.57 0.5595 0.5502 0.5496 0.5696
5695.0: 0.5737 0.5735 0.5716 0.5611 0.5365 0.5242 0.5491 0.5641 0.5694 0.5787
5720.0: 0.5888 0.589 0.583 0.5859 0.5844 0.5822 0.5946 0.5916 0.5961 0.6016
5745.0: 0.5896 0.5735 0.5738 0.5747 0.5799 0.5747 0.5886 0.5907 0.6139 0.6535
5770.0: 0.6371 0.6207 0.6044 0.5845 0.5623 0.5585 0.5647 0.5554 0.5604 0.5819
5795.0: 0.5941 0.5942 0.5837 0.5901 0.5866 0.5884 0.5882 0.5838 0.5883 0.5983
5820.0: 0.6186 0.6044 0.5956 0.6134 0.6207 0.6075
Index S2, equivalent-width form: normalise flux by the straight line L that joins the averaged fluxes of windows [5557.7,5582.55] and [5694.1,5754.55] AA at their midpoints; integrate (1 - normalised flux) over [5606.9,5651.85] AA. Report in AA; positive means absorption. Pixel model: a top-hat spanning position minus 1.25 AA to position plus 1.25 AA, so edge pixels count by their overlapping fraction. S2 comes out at 0.8 AA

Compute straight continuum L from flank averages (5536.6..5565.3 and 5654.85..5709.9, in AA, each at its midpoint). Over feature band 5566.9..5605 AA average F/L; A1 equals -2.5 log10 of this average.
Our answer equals 0.04 mag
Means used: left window 0.566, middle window 0.545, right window 0.555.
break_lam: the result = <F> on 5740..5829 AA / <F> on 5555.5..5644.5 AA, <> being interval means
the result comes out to 1.07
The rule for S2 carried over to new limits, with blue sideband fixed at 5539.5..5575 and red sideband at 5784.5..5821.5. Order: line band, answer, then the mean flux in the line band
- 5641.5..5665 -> 0.7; 0.555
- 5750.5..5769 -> -0.5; 0.596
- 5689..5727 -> 0.7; 0.566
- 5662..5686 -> 0.6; 0.559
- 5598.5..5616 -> 0.4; 0.555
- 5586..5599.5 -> 0.8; 0.531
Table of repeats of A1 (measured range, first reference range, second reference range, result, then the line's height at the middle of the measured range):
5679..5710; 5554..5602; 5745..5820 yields 0.026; 0.572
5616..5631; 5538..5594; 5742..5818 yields 0.033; 0.564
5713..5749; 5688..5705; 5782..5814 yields -0.031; 0.569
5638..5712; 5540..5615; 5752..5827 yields 0.028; 0.571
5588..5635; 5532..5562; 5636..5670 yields 0.016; 0.557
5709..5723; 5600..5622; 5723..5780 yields 0.022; 0.584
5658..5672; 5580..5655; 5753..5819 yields 0.022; 0.561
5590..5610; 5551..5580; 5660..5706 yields 0.024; 0.561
